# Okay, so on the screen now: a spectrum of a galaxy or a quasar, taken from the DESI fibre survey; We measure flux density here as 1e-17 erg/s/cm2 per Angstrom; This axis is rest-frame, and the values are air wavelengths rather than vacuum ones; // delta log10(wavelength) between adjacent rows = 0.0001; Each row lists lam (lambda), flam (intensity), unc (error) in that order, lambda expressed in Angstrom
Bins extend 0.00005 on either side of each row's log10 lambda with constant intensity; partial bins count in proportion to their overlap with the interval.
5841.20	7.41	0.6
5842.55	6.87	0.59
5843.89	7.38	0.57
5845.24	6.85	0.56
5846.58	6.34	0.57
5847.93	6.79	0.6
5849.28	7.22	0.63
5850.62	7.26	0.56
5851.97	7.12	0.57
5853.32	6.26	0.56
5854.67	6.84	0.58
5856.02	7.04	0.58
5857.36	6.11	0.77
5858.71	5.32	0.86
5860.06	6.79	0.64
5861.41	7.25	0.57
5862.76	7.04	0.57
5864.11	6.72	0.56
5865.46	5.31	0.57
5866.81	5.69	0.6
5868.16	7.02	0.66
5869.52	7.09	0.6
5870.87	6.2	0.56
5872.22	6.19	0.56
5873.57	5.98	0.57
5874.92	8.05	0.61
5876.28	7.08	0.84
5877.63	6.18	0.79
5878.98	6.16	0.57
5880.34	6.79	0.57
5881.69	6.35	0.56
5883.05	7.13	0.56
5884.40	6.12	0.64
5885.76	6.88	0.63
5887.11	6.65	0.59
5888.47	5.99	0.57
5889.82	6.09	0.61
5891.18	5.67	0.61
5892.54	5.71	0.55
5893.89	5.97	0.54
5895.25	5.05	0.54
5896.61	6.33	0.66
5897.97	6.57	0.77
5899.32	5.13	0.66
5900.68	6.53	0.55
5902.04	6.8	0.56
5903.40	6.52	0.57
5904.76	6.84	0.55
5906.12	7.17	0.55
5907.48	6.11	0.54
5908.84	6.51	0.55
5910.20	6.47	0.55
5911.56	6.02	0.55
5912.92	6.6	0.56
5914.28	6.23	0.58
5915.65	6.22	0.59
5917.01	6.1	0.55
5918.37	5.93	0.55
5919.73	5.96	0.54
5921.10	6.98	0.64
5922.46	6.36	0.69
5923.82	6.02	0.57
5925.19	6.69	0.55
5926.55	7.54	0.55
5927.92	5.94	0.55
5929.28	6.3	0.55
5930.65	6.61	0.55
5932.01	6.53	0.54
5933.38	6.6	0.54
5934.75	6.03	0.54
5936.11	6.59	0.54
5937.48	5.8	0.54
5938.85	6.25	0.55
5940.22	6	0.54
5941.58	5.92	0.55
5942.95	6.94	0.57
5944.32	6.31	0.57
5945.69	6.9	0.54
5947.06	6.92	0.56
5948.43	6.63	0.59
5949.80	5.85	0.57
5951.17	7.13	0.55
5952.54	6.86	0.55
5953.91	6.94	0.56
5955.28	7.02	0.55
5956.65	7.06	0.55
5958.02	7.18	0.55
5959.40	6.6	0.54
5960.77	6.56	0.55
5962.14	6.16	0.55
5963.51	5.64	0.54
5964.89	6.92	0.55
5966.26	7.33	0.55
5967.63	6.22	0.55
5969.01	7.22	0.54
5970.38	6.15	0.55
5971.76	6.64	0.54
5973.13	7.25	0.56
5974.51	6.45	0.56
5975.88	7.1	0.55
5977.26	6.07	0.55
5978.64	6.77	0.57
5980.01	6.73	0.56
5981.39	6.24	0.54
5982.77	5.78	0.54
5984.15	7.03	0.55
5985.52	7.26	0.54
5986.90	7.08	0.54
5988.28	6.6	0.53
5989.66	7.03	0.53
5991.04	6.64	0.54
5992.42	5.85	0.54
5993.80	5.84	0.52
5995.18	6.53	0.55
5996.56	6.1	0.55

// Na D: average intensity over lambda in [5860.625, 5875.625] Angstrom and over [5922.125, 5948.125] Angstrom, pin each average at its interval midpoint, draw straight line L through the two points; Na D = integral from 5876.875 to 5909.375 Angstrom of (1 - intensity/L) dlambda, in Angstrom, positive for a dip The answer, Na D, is 1.2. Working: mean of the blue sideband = 6.59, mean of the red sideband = 6.44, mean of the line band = 6.3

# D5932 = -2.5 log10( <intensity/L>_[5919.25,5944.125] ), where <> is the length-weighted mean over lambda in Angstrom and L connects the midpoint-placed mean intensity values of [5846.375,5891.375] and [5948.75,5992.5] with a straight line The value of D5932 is 0.04 mag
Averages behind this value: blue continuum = 6.56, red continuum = 6.68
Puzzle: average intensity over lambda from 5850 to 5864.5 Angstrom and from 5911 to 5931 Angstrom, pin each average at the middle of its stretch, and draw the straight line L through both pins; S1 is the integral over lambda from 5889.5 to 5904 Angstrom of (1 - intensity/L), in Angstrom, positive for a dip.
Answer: 1.0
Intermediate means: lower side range 6.7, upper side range 6.36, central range 6.03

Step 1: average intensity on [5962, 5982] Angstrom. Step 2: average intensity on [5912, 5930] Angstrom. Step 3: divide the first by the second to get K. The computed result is 1.04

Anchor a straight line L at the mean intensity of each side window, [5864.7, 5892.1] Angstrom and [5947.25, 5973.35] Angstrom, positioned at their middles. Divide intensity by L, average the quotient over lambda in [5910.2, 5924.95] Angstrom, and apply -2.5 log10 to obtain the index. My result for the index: 0.05 mag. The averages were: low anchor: 6.42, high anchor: 6.7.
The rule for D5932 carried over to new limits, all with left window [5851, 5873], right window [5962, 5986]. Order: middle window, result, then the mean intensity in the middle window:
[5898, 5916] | 0.02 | 6.41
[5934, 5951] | 0.04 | 6.37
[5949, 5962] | -0.03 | 6.77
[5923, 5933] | 0.01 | 6.52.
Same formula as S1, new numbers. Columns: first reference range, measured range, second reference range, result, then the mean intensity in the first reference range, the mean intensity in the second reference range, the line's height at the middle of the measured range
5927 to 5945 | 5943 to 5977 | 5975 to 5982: -1.28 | 6.31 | 6.58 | 6.46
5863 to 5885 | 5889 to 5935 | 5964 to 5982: 1.98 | 6.52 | 6.69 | 6.58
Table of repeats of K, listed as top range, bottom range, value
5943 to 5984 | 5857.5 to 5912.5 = 1.04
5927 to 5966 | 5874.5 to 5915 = 1.02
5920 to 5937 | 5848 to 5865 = 0.96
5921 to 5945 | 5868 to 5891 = 0.98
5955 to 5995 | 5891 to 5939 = 1.05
